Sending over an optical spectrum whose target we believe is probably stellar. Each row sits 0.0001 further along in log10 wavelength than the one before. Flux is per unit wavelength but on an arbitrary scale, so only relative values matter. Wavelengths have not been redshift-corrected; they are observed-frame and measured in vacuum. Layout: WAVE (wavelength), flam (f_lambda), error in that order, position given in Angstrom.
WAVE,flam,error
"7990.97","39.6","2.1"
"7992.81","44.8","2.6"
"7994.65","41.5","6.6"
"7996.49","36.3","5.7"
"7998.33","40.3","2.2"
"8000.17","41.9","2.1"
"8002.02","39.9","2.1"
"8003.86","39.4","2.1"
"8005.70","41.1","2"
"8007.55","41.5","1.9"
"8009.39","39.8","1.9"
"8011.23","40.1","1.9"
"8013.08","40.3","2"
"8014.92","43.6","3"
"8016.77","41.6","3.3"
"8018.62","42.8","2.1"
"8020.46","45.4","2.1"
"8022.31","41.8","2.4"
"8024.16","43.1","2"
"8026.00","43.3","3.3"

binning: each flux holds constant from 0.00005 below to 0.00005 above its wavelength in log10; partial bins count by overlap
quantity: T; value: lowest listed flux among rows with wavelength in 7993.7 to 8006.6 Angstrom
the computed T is 36.3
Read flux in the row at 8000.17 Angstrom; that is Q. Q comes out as 41.9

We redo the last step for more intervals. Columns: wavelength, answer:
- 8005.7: 41.1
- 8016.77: 41.6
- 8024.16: 43.1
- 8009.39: 39.8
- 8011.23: 40.1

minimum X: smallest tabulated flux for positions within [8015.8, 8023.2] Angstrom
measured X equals 41.6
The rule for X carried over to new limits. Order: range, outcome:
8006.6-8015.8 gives 39.8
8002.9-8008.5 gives 39.4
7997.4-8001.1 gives 40.3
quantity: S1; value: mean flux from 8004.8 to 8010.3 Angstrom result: 40.8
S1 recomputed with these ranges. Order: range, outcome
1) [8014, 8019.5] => 42.6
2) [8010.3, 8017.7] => 41.4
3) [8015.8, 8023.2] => 42.9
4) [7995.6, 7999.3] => 38.4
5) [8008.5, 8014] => 40.1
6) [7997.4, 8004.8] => 40.4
